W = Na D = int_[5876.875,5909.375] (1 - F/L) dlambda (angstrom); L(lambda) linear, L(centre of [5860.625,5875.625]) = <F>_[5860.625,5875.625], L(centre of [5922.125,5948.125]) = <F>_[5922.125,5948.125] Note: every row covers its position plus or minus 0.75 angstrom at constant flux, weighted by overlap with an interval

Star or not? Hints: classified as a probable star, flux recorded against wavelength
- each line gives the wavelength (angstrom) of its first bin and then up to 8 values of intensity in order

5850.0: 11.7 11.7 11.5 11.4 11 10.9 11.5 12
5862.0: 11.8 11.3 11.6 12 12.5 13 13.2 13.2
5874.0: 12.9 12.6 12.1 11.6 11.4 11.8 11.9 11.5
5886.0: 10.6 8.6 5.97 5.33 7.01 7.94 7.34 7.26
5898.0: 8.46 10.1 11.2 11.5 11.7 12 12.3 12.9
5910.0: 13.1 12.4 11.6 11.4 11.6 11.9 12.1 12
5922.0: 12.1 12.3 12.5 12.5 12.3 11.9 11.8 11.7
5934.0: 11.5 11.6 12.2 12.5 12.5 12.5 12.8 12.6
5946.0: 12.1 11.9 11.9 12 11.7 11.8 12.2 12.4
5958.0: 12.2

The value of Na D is 6.11 angstrom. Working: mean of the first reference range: 12.4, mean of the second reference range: 12.2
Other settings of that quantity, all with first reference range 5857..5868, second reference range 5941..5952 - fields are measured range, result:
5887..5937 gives 4.9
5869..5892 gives 1.7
